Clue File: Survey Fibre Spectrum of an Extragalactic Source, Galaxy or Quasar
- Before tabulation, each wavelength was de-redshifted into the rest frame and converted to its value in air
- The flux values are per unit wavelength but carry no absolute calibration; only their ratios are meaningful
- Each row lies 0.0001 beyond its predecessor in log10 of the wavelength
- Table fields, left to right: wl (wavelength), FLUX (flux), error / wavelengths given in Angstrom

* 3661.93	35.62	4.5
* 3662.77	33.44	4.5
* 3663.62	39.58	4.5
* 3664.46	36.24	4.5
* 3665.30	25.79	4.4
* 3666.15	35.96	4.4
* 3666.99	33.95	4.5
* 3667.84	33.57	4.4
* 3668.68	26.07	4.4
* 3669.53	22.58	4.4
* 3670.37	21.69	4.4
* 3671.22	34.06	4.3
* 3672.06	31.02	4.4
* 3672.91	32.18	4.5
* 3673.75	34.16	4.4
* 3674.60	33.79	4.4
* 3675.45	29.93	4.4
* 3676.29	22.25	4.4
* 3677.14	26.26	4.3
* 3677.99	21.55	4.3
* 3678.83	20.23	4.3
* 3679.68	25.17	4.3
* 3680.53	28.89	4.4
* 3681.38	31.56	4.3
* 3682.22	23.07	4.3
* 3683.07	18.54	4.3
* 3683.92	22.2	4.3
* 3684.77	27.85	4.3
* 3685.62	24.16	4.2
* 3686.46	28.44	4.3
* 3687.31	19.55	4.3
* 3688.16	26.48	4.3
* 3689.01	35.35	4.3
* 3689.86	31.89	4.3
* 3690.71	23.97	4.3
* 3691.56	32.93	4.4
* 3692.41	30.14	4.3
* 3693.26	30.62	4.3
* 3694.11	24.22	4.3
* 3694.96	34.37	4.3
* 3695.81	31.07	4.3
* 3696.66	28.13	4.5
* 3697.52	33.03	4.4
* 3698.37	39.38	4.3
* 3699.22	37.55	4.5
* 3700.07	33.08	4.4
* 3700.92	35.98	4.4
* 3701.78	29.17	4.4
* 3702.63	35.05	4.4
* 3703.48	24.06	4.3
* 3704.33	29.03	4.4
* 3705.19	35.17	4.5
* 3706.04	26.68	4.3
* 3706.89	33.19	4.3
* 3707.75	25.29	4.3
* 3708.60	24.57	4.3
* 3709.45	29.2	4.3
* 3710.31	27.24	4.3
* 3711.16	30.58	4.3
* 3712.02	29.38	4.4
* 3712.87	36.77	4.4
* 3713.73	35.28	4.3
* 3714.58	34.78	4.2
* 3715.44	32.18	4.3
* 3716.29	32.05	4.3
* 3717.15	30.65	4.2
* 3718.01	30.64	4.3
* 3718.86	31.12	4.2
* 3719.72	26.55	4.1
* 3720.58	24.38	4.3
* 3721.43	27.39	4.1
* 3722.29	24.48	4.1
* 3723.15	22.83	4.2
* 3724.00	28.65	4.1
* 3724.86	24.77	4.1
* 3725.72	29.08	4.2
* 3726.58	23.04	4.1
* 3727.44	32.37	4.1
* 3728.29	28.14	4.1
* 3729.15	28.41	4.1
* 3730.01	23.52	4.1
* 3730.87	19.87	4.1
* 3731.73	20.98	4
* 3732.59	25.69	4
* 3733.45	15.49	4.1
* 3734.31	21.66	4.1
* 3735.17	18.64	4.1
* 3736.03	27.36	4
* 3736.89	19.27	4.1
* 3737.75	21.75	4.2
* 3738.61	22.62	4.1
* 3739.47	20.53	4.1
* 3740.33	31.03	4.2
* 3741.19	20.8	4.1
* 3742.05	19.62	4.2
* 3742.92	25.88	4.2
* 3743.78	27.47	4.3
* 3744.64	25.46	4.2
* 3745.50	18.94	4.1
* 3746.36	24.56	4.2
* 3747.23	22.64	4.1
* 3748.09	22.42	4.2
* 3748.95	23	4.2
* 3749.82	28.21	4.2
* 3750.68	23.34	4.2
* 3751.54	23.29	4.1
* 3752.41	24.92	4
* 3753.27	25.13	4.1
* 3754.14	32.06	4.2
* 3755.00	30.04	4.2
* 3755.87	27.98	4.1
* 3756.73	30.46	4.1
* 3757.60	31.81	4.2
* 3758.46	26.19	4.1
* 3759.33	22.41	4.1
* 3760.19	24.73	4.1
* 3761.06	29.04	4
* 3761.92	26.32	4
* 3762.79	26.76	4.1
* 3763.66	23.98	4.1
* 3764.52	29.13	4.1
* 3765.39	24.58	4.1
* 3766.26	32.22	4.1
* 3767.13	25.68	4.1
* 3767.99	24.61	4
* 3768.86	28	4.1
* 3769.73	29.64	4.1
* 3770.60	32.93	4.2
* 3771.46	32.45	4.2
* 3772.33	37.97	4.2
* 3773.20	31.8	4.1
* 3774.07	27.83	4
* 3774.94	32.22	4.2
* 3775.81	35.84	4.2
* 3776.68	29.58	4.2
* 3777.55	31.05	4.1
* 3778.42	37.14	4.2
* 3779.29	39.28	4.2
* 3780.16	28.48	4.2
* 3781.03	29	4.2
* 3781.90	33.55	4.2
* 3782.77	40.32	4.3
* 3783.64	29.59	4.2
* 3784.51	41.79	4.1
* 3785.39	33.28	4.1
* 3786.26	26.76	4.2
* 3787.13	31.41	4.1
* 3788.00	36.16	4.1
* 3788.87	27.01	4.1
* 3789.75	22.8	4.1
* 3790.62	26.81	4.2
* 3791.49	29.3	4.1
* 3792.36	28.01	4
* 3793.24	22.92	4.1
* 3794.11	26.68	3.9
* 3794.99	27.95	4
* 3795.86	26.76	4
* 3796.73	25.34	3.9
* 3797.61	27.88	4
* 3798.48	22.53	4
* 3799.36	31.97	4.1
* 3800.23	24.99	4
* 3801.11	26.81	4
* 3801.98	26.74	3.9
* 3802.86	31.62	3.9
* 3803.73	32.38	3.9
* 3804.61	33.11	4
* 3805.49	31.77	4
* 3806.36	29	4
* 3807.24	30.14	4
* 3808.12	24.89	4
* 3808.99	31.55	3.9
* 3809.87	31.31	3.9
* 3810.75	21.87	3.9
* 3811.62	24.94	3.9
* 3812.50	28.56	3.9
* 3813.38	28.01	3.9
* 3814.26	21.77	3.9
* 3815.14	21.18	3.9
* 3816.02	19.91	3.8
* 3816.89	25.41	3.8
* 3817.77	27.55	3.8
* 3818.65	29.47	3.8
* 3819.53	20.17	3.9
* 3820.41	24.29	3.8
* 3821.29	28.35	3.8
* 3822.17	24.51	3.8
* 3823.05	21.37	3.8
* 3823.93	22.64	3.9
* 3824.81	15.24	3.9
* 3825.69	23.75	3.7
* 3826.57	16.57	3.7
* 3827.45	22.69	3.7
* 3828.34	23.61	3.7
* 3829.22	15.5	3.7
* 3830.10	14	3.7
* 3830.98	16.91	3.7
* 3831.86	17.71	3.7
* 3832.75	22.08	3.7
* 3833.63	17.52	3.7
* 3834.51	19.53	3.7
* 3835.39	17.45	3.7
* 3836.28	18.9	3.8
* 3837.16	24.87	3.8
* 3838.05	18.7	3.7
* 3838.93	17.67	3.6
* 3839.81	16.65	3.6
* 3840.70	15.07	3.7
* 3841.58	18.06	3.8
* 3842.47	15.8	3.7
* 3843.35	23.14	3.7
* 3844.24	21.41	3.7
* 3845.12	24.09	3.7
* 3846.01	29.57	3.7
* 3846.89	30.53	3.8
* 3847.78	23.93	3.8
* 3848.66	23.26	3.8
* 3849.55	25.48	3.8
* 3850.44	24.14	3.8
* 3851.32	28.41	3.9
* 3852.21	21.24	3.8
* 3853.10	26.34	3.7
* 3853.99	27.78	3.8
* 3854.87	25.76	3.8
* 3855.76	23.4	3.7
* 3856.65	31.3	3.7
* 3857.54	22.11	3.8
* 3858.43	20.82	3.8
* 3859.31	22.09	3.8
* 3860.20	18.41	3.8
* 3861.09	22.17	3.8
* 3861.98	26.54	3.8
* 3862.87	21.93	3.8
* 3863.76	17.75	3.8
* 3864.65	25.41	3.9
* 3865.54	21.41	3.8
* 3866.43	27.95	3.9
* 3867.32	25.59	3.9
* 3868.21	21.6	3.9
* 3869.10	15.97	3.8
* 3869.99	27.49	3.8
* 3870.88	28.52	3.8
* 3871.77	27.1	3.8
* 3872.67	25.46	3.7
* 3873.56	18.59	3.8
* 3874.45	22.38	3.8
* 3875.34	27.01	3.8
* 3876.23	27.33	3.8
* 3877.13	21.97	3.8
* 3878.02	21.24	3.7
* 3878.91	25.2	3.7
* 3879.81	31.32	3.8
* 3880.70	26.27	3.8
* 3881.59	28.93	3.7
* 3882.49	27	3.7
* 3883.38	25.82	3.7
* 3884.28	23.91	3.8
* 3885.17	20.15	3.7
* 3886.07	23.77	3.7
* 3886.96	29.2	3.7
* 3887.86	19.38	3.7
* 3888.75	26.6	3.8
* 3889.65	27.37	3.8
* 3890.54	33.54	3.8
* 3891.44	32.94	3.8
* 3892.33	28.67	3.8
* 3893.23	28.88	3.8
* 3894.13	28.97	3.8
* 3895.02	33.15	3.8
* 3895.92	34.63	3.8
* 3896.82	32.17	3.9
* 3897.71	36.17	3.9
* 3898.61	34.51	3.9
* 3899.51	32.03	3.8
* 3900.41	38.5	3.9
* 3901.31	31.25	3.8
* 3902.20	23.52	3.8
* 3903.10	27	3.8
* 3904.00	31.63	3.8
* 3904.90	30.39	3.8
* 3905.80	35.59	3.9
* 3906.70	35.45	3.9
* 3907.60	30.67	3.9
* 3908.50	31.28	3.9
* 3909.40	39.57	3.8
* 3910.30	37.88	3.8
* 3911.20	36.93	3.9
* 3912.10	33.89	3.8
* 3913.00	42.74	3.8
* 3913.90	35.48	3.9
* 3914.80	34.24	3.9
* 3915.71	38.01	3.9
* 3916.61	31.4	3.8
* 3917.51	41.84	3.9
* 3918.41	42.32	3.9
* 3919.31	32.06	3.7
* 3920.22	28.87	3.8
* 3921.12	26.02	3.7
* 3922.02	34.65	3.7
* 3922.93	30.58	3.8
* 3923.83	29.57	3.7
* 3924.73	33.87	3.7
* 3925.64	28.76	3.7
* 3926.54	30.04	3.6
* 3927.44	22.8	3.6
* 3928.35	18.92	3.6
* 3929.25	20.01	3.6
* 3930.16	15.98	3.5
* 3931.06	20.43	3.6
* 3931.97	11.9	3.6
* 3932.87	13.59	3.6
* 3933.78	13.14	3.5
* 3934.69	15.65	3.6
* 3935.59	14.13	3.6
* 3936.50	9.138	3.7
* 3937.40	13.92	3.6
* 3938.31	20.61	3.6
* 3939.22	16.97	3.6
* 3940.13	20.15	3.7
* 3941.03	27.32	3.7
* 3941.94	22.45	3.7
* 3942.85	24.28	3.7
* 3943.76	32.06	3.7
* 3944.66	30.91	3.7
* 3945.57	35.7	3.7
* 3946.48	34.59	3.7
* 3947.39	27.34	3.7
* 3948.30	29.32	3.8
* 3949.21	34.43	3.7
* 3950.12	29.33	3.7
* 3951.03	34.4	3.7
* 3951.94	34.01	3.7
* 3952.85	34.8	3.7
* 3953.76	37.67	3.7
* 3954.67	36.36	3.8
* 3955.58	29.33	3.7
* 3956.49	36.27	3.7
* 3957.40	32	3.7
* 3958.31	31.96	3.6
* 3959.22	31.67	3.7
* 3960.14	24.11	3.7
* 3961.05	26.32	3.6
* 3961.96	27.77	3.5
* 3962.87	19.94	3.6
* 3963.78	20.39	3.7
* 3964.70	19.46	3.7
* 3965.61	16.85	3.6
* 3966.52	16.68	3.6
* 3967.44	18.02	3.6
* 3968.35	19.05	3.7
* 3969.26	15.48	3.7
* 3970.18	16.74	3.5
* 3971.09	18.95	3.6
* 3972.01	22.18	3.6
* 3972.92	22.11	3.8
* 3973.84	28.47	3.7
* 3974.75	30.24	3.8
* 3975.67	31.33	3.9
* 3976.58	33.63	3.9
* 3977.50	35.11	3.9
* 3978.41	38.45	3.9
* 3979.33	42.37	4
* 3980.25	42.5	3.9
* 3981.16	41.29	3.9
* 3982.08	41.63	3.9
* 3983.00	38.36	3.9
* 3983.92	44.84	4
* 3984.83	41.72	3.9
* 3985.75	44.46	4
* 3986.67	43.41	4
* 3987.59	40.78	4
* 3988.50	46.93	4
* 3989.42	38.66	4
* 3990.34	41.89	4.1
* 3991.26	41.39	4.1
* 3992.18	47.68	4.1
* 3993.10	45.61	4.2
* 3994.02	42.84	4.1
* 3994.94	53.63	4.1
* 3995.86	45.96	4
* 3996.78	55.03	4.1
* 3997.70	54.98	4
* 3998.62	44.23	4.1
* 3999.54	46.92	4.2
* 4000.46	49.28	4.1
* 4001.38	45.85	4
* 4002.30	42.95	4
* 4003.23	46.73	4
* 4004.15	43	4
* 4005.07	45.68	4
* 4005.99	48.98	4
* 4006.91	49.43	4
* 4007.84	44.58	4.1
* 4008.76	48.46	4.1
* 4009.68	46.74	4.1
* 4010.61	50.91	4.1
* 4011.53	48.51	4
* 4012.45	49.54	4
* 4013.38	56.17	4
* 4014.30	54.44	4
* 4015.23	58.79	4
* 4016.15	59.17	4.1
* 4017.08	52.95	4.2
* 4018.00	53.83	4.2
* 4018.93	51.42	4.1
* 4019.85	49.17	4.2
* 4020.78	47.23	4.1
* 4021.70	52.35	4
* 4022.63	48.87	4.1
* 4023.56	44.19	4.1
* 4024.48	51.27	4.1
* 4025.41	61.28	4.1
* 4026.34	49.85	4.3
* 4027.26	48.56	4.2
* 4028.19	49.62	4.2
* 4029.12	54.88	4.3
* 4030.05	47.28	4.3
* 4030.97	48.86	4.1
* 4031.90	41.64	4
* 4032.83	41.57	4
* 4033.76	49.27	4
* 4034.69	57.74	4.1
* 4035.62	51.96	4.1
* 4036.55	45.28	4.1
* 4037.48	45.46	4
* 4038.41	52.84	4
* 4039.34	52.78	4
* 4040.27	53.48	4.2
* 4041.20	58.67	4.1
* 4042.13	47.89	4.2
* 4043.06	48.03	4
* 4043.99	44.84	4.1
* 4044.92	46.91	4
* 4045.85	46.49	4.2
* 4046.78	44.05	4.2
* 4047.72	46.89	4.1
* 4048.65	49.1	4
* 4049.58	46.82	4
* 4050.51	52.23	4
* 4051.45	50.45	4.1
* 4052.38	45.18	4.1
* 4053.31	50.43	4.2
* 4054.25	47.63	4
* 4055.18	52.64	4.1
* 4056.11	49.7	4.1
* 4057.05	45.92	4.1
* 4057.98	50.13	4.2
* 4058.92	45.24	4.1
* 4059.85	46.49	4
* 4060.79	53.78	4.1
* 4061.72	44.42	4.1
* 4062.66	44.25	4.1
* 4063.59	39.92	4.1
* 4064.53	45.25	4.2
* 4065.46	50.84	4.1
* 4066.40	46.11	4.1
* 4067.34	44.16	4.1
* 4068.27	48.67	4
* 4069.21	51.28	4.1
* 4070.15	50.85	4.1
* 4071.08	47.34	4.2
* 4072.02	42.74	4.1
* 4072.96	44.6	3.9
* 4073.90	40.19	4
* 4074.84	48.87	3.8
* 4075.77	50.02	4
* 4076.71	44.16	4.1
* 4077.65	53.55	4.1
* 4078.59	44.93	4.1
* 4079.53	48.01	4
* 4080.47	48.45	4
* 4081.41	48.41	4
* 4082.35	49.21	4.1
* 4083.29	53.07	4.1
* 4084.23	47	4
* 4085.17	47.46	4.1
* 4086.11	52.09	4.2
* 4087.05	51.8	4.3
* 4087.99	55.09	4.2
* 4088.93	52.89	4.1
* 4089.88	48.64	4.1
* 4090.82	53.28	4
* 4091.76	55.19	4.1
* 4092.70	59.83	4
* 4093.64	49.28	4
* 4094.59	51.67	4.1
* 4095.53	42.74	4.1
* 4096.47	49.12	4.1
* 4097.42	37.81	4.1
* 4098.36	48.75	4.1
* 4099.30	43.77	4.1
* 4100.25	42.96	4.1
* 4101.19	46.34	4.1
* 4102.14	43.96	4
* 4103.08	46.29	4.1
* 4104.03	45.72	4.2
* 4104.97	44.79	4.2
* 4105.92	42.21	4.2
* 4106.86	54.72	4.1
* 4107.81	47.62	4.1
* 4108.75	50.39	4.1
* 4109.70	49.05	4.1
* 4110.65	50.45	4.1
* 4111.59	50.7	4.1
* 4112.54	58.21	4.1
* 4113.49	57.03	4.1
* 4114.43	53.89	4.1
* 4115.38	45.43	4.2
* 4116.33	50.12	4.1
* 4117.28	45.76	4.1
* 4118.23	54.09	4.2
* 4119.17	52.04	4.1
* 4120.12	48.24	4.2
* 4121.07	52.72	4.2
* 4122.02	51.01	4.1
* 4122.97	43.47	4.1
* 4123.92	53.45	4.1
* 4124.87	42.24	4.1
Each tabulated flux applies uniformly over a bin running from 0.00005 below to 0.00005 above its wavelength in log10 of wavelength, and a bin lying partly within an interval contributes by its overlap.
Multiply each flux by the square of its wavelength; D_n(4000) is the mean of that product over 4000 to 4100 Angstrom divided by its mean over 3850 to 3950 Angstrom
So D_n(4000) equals 1.95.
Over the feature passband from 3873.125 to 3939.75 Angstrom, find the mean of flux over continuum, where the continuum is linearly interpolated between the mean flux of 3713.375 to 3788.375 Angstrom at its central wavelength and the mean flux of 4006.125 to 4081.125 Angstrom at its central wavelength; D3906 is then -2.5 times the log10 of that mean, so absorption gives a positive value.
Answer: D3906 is 0.36 mag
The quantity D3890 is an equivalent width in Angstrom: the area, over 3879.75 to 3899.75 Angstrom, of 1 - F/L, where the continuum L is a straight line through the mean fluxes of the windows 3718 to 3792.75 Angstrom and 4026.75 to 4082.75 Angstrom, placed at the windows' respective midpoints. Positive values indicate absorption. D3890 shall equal 4.3 Angstrom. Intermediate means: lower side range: 27.4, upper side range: 48.1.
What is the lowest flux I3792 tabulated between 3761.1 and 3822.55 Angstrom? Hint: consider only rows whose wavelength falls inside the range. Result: 19.91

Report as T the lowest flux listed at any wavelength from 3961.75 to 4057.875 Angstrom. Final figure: 15.48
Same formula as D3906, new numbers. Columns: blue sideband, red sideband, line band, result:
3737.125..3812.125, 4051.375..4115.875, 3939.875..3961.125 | 0.27 mag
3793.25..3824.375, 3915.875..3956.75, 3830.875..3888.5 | 0.15 mag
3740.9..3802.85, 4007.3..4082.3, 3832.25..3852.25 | 0.48 mag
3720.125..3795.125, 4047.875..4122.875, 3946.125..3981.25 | 0.38 mag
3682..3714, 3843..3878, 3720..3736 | 0.17 mag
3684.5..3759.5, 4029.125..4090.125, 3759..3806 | 0.06 mag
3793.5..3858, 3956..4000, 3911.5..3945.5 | 0.19 mag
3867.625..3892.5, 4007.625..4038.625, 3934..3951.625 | 0.42 mag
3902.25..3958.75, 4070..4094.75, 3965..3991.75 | 0.09 mag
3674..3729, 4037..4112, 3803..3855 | 0.45 mag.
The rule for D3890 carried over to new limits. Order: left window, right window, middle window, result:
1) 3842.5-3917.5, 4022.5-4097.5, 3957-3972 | 6.14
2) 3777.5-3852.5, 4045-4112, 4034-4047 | -1.46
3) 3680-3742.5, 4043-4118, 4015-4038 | -2.60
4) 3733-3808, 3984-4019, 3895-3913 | 2.69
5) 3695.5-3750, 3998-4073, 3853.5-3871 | 6.30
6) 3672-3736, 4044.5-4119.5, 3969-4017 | 1.23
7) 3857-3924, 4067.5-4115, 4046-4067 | -1.01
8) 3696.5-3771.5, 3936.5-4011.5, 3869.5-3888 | 3.86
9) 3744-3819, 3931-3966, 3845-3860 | 1.05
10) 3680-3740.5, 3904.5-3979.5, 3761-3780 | -1.71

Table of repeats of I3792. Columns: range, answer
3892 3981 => 9.138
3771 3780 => 27.83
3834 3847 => 15.07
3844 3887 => 15.97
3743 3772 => 18.94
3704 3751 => 15.49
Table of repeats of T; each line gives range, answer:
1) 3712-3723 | 24.38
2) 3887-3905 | 19.38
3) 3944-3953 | 27.34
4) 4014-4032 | 41.64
